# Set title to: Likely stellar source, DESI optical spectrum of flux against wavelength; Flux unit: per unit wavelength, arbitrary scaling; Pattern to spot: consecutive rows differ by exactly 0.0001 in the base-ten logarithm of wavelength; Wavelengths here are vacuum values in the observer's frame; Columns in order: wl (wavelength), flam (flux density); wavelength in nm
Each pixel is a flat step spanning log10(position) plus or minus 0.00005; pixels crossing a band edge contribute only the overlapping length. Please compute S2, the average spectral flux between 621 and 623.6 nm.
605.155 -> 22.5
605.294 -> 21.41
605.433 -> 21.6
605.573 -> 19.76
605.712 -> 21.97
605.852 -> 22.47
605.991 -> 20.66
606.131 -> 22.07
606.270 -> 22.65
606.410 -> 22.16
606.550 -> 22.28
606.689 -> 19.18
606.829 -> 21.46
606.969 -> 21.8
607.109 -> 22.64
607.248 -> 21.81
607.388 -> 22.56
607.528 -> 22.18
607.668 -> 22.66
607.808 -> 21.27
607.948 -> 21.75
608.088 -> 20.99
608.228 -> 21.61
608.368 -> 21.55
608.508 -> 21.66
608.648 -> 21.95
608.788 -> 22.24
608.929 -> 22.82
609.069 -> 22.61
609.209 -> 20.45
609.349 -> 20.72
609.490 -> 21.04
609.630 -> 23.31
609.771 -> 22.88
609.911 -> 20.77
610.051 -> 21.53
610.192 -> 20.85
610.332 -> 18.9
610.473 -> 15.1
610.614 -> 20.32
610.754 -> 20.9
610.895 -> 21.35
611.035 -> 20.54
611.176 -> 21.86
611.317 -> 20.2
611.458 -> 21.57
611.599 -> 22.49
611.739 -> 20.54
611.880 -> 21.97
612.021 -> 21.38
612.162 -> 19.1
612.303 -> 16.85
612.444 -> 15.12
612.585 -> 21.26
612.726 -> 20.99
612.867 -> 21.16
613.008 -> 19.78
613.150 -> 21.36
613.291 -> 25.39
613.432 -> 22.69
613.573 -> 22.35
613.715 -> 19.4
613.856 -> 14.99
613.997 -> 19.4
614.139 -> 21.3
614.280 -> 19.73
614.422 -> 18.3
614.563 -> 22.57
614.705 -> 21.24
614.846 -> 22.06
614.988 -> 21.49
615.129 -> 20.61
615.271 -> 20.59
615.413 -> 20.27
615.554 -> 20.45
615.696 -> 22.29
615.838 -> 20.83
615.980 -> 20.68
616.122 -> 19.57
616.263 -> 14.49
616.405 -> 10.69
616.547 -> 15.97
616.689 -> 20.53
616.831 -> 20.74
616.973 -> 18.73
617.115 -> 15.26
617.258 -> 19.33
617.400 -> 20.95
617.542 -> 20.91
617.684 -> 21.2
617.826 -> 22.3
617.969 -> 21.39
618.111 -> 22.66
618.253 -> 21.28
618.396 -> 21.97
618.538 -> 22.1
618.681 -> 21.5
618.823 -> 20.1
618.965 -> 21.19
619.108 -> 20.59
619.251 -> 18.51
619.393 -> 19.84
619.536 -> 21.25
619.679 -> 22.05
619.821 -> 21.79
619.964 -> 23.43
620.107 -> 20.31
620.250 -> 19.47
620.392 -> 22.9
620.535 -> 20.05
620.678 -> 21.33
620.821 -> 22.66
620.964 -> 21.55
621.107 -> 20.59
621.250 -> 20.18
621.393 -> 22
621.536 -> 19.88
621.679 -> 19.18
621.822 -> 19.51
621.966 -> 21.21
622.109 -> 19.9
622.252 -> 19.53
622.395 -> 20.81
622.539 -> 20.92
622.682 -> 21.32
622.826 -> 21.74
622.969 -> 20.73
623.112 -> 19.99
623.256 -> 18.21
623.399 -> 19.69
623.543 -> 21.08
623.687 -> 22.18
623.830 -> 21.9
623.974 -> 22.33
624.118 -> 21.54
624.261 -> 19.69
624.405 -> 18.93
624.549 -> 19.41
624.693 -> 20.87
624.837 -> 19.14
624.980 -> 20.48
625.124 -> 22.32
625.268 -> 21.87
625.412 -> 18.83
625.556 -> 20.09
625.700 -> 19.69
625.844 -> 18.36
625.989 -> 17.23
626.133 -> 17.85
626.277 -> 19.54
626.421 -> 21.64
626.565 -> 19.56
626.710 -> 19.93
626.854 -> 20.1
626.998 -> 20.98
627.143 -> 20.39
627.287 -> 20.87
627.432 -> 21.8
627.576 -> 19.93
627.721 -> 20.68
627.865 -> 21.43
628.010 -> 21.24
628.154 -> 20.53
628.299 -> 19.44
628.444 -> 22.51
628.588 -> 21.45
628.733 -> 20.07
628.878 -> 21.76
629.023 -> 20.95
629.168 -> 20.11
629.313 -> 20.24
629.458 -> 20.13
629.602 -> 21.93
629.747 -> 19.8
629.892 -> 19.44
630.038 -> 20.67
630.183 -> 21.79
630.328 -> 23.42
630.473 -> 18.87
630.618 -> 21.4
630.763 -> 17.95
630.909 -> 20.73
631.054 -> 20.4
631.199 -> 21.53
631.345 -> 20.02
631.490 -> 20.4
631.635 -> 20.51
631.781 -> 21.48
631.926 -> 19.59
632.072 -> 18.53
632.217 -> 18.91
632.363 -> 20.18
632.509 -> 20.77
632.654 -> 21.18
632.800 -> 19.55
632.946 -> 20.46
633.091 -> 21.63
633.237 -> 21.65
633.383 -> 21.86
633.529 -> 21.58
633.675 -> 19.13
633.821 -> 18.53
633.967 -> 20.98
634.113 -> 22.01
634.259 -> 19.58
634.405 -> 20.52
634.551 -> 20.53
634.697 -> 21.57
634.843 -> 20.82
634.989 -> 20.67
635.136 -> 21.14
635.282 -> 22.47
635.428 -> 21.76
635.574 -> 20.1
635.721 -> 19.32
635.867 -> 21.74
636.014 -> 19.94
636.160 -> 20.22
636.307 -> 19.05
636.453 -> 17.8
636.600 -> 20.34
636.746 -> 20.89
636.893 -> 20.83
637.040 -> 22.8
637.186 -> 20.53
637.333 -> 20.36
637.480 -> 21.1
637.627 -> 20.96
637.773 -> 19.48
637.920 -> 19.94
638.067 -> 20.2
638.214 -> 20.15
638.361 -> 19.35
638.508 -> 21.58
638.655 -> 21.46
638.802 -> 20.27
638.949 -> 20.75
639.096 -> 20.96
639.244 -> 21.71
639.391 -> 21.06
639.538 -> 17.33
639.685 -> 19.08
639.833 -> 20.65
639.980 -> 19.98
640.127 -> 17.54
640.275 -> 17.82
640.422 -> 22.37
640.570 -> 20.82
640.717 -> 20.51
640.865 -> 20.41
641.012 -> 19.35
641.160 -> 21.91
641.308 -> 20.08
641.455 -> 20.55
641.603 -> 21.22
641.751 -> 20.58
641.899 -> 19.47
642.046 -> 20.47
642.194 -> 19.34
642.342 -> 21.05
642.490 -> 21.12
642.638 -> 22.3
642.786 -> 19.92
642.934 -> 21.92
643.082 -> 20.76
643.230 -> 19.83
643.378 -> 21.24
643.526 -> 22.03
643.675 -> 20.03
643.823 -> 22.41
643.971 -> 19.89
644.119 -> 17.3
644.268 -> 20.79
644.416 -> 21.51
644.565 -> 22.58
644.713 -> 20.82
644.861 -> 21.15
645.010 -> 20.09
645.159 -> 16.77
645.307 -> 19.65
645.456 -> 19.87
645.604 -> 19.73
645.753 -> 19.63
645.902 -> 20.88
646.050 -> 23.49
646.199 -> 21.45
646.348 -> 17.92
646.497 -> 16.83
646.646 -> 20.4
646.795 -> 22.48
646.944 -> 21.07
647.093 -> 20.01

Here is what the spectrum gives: 20.4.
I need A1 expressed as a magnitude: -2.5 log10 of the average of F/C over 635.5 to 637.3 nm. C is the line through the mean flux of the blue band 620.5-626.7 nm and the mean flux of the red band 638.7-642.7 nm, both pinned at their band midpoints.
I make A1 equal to 0.00 mag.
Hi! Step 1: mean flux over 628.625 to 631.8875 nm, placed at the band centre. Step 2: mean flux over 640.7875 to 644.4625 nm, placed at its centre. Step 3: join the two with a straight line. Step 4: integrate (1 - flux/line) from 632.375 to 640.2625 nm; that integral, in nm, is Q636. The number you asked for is 0.06 nm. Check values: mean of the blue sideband 20.6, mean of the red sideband 20.6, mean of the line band 20.5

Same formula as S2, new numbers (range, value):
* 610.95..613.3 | 20.6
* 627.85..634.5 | 20.6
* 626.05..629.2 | 20.6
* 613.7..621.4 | 20.3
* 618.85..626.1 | 20.5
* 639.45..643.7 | 20.3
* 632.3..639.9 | 20.5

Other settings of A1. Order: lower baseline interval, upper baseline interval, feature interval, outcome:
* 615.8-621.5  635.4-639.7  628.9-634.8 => -0.01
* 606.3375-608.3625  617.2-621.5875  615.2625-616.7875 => 0.14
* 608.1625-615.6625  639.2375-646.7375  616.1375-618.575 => 0.07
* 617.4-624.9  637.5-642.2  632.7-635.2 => -0.01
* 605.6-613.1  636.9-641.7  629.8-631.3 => 0.00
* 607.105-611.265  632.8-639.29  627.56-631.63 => 0.01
